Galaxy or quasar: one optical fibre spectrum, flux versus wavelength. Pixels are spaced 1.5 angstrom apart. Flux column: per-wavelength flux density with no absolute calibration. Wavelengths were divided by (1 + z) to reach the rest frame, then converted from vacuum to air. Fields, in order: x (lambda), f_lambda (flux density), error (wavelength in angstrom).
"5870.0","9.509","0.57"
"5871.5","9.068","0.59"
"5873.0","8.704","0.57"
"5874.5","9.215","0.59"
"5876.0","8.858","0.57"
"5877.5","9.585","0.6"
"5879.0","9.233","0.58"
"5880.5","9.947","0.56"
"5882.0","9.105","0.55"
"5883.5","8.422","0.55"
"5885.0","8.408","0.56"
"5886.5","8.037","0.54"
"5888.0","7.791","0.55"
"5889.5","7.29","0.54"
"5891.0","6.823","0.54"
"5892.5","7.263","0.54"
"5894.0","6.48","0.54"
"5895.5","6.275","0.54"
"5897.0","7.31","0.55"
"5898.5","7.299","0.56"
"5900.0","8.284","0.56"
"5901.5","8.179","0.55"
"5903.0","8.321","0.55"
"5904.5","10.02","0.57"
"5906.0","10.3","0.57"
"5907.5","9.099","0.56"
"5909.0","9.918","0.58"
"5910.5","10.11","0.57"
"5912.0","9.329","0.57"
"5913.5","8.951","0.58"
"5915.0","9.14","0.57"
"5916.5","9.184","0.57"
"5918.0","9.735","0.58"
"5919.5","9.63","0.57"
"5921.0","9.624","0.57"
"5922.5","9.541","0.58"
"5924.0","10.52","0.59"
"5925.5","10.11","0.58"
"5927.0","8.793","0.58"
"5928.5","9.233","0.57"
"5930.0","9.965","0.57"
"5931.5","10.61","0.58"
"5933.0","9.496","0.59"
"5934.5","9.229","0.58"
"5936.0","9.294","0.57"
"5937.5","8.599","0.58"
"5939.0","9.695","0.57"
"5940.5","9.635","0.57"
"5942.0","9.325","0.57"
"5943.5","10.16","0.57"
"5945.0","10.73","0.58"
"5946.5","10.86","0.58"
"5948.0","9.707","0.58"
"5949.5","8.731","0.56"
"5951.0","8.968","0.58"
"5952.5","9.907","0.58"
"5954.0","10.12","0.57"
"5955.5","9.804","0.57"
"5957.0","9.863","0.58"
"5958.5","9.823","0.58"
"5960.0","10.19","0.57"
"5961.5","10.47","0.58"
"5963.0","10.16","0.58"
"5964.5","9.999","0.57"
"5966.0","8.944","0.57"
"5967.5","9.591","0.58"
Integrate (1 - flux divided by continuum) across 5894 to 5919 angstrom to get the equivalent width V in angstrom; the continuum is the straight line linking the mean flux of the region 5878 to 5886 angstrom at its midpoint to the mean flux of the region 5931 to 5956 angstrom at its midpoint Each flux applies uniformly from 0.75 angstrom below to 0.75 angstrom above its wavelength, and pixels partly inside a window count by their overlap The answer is 1.4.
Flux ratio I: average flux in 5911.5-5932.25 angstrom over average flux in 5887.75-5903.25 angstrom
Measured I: 1.31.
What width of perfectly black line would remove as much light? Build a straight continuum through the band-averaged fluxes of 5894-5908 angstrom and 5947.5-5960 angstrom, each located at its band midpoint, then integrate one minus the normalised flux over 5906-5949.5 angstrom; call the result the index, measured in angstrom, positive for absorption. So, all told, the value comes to -3.4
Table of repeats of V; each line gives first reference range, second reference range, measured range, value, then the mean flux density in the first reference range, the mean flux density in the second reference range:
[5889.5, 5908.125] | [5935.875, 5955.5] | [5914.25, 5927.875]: -1.27 angstrom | 7.94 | 9.69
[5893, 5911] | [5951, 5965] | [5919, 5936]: -1.04 angstrom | 8.43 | 9.98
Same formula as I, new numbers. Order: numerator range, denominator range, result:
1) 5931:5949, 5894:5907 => 1.19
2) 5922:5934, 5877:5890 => 1.13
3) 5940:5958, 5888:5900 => 1.38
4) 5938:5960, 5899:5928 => 1.04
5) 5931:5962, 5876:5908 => 1.18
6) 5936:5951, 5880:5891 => 1.17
